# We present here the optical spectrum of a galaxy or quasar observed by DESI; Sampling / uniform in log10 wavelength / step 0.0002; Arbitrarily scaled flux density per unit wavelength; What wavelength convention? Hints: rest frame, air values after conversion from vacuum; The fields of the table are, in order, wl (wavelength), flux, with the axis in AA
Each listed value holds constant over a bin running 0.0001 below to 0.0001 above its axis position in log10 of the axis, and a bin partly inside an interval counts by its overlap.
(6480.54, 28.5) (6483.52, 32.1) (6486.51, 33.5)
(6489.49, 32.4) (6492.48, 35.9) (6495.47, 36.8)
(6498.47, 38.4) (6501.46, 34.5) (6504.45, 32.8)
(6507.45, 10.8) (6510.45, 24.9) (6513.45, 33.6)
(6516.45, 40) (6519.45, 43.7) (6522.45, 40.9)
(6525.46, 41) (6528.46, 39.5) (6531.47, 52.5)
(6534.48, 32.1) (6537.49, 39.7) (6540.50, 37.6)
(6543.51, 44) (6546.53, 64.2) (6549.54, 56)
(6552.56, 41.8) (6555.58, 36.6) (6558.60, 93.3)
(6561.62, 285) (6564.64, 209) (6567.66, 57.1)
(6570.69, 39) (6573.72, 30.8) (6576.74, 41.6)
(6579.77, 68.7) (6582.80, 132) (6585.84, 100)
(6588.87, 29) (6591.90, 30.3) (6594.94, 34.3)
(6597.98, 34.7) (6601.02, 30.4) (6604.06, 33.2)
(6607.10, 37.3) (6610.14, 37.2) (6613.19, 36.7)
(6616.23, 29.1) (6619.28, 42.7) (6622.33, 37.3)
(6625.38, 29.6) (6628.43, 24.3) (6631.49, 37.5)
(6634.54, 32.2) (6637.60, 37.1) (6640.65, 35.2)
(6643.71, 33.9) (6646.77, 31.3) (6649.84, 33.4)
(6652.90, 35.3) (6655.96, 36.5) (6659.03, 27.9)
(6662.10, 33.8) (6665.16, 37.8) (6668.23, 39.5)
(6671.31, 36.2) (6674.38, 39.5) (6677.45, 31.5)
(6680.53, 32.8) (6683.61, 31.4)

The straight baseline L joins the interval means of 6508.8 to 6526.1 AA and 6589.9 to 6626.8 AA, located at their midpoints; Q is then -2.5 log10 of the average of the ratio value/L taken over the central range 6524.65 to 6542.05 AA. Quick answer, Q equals -0.11 mag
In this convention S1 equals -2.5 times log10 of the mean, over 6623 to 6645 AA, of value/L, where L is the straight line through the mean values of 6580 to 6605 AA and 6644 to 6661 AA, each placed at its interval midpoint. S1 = 0.19 mag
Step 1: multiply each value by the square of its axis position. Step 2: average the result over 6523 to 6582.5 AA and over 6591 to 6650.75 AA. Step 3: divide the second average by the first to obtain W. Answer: 0.5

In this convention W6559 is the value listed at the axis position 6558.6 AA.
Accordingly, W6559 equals 93.3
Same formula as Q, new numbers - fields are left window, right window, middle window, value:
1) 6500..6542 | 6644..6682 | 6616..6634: 0.04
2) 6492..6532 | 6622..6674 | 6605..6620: -0.05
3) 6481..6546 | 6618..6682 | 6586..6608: -0.05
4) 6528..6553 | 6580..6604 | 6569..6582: 0.05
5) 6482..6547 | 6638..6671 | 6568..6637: -0.21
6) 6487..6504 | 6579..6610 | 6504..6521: 0.24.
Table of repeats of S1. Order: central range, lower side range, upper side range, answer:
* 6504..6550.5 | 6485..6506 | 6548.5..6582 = 0.45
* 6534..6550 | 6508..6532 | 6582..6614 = -0.13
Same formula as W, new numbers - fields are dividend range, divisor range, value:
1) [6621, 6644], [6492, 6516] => 1.11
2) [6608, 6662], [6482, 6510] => 1.12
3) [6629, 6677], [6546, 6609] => 0.51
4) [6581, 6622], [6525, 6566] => 0.61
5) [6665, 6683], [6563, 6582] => 0.47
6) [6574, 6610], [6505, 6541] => 1.43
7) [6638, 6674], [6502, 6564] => 0.64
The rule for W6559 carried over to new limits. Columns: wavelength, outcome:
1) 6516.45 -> 40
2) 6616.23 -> 29.1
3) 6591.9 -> 30.3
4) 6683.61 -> 31.4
